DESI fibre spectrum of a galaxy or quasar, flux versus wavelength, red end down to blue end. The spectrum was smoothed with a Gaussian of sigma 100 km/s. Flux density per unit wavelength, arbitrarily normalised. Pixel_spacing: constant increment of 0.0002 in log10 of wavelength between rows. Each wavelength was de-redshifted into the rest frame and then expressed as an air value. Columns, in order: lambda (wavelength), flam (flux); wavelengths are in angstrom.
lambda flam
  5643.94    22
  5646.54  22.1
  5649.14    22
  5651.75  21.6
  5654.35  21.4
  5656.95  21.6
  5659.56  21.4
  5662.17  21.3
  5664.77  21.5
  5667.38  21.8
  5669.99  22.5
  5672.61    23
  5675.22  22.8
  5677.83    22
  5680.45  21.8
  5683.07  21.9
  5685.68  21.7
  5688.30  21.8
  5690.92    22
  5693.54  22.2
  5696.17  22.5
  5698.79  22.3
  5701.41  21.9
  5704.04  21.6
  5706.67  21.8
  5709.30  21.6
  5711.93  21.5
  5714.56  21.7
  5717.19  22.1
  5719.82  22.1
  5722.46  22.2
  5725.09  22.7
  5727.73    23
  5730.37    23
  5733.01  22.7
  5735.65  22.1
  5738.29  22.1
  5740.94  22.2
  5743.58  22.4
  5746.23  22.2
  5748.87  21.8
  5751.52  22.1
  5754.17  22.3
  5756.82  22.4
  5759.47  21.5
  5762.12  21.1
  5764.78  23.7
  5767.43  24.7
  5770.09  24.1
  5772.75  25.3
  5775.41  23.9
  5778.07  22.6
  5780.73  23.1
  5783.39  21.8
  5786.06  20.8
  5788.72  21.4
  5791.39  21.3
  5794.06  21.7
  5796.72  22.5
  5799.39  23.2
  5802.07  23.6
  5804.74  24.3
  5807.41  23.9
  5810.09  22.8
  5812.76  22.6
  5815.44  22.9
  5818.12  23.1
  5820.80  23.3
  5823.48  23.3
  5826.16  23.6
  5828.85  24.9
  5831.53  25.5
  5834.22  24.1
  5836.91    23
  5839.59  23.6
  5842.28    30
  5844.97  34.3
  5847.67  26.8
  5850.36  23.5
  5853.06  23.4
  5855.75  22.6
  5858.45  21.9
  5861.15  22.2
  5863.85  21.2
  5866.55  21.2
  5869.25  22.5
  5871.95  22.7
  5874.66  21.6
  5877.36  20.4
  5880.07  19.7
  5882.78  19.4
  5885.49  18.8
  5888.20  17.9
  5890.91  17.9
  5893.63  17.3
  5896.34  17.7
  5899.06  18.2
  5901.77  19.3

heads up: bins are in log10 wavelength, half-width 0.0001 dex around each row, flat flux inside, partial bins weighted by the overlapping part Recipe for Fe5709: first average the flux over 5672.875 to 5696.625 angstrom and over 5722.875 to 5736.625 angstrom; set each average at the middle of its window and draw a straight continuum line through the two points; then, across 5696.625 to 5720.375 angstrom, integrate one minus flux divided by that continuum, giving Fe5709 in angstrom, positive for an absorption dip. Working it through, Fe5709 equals 0.6 angstrom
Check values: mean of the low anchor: 22.1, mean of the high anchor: 22.7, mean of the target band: 21.9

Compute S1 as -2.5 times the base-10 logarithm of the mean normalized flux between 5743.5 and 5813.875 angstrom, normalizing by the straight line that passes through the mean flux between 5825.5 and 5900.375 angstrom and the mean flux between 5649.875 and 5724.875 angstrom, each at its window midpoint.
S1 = -0.03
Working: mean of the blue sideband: 21.9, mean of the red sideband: 22.3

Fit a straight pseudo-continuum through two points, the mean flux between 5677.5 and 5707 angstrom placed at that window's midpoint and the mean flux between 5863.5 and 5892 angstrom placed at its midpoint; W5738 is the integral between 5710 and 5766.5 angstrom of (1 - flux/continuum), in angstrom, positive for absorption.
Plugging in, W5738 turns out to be -1.8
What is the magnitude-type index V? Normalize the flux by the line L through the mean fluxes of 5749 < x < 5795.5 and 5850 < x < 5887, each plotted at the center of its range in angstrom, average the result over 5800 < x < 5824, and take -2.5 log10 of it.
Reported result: -0.06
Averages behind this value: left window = 22.6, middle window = 23.3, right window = 21.4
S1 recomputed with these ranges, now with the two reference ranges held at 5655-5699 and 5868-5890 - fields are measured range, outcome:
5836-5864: -0.21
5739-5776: -0.07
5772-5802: -0.07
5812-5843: -0.16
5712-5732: -0.04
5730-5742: -0.04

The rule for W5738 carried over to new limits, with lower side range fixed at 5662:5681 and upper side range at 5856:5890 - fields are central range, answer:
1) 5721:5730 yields -0.4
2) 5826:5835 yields -1.5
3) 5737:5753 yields -0.4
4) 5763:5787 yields -2.1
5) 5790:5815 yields -1.9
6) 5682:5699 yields 0.0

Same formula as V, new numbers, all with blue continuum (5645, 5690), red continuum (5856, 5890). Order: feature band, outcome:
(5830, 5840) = -0.15 mag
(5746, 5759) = -0.03 mag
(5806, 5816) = -0.10 mag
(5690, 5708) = -0.02 mag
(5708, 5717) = 0.00 mag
